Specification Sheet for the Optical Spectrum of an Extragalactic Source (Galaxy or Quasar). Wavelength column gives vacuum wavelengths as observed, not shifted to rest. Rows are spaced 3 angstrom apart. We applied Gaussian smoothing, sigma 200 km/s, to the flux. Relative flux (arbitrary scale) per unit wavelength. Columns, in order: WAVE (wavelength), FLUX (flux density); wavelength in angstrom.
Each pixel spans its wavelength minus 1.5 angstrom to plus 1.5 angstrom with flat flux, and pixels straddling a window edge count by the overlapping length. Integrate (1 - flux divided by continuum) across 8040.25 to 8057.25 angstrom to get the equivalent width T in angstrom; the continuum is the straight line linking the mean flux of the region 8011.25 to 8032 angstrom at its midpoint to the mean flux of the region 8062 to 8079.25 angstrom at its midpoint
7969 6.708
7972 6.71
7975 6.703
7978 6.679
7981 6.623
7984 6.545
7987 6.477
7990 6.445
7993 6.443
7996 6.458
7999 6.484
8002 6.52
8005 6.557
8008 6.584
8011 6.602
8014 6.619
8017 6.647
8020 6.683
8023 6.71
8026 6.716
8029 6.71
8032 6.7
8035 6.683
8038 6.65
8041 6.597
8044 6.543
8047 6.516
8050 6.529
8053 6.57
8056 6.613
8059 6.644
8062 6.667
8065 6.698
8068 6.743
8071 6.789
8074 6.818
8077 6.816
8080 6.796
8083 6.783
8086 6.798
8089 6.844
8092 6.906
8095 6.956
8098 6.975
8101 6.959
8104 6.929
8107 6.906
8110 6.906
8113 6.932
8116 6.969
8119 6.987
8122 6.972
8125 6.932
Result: 0.4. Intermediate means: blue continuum 6.68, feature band 6.56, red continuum 6.76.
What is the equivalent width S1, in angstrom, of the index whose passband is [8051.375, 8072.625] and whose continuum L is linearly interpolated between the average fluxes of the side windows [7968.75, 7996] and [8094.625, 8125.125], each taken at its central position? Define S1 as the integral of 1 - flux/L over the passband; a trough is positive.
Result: 0.4 angstrom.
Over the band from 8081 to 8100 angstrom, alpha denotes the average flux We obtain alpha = 6.88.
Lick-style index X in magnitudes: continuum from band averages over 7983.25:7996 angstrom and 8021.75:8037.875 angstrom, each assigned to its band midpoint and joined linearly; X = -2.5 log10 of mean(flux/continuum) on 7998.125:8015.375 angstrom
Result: 0.00 mag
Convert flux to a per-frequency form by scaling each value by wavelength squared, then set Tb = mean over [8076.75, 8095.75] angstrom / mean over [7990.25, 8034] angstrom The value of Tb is 1.06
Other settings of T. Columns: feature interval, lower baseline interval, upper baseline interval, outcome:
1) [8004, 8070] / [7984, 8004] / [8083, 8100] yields 0.21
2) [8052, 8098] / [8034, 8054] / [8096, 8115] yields -0.08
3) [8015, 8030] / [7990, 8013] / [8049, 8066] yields -0.31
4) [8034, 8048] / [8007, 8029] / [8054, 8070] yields 0.14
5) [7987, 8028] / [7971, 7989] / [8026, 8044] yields 0.41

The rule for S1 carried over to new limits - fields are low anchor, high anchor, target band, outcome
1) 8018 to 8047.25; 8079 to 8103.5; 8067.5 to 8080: 0.0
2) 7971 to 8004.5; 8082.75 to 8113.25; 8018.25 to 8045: 0.1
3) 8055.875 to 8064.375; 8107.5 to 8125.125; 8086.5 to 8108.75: -0.2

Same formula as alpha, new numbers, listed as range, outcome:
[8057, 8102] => 6.81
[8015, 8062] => 6.63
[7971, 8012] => 6.56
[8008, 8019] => 6.62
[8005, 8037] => 6.66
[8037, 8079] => 6.66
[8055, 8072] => 6.69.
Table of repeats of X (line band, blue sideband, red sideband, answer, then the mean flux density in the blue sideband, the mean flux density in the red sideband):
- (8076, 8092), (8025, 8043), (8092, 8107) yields 0.01 mag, 6.67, 6.95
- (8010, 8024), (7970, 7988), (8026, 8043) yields 0.00 mag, 6.63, 6.67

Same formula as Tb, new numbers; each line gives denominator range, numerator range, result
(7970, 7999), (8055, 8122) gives 1.07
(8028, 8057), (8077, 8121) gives 1.06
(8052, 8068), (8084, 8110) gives 1.05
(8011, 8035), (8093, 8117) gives 1.06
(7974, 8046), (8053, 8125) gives 1.06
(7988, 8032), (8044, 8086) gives 1.03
